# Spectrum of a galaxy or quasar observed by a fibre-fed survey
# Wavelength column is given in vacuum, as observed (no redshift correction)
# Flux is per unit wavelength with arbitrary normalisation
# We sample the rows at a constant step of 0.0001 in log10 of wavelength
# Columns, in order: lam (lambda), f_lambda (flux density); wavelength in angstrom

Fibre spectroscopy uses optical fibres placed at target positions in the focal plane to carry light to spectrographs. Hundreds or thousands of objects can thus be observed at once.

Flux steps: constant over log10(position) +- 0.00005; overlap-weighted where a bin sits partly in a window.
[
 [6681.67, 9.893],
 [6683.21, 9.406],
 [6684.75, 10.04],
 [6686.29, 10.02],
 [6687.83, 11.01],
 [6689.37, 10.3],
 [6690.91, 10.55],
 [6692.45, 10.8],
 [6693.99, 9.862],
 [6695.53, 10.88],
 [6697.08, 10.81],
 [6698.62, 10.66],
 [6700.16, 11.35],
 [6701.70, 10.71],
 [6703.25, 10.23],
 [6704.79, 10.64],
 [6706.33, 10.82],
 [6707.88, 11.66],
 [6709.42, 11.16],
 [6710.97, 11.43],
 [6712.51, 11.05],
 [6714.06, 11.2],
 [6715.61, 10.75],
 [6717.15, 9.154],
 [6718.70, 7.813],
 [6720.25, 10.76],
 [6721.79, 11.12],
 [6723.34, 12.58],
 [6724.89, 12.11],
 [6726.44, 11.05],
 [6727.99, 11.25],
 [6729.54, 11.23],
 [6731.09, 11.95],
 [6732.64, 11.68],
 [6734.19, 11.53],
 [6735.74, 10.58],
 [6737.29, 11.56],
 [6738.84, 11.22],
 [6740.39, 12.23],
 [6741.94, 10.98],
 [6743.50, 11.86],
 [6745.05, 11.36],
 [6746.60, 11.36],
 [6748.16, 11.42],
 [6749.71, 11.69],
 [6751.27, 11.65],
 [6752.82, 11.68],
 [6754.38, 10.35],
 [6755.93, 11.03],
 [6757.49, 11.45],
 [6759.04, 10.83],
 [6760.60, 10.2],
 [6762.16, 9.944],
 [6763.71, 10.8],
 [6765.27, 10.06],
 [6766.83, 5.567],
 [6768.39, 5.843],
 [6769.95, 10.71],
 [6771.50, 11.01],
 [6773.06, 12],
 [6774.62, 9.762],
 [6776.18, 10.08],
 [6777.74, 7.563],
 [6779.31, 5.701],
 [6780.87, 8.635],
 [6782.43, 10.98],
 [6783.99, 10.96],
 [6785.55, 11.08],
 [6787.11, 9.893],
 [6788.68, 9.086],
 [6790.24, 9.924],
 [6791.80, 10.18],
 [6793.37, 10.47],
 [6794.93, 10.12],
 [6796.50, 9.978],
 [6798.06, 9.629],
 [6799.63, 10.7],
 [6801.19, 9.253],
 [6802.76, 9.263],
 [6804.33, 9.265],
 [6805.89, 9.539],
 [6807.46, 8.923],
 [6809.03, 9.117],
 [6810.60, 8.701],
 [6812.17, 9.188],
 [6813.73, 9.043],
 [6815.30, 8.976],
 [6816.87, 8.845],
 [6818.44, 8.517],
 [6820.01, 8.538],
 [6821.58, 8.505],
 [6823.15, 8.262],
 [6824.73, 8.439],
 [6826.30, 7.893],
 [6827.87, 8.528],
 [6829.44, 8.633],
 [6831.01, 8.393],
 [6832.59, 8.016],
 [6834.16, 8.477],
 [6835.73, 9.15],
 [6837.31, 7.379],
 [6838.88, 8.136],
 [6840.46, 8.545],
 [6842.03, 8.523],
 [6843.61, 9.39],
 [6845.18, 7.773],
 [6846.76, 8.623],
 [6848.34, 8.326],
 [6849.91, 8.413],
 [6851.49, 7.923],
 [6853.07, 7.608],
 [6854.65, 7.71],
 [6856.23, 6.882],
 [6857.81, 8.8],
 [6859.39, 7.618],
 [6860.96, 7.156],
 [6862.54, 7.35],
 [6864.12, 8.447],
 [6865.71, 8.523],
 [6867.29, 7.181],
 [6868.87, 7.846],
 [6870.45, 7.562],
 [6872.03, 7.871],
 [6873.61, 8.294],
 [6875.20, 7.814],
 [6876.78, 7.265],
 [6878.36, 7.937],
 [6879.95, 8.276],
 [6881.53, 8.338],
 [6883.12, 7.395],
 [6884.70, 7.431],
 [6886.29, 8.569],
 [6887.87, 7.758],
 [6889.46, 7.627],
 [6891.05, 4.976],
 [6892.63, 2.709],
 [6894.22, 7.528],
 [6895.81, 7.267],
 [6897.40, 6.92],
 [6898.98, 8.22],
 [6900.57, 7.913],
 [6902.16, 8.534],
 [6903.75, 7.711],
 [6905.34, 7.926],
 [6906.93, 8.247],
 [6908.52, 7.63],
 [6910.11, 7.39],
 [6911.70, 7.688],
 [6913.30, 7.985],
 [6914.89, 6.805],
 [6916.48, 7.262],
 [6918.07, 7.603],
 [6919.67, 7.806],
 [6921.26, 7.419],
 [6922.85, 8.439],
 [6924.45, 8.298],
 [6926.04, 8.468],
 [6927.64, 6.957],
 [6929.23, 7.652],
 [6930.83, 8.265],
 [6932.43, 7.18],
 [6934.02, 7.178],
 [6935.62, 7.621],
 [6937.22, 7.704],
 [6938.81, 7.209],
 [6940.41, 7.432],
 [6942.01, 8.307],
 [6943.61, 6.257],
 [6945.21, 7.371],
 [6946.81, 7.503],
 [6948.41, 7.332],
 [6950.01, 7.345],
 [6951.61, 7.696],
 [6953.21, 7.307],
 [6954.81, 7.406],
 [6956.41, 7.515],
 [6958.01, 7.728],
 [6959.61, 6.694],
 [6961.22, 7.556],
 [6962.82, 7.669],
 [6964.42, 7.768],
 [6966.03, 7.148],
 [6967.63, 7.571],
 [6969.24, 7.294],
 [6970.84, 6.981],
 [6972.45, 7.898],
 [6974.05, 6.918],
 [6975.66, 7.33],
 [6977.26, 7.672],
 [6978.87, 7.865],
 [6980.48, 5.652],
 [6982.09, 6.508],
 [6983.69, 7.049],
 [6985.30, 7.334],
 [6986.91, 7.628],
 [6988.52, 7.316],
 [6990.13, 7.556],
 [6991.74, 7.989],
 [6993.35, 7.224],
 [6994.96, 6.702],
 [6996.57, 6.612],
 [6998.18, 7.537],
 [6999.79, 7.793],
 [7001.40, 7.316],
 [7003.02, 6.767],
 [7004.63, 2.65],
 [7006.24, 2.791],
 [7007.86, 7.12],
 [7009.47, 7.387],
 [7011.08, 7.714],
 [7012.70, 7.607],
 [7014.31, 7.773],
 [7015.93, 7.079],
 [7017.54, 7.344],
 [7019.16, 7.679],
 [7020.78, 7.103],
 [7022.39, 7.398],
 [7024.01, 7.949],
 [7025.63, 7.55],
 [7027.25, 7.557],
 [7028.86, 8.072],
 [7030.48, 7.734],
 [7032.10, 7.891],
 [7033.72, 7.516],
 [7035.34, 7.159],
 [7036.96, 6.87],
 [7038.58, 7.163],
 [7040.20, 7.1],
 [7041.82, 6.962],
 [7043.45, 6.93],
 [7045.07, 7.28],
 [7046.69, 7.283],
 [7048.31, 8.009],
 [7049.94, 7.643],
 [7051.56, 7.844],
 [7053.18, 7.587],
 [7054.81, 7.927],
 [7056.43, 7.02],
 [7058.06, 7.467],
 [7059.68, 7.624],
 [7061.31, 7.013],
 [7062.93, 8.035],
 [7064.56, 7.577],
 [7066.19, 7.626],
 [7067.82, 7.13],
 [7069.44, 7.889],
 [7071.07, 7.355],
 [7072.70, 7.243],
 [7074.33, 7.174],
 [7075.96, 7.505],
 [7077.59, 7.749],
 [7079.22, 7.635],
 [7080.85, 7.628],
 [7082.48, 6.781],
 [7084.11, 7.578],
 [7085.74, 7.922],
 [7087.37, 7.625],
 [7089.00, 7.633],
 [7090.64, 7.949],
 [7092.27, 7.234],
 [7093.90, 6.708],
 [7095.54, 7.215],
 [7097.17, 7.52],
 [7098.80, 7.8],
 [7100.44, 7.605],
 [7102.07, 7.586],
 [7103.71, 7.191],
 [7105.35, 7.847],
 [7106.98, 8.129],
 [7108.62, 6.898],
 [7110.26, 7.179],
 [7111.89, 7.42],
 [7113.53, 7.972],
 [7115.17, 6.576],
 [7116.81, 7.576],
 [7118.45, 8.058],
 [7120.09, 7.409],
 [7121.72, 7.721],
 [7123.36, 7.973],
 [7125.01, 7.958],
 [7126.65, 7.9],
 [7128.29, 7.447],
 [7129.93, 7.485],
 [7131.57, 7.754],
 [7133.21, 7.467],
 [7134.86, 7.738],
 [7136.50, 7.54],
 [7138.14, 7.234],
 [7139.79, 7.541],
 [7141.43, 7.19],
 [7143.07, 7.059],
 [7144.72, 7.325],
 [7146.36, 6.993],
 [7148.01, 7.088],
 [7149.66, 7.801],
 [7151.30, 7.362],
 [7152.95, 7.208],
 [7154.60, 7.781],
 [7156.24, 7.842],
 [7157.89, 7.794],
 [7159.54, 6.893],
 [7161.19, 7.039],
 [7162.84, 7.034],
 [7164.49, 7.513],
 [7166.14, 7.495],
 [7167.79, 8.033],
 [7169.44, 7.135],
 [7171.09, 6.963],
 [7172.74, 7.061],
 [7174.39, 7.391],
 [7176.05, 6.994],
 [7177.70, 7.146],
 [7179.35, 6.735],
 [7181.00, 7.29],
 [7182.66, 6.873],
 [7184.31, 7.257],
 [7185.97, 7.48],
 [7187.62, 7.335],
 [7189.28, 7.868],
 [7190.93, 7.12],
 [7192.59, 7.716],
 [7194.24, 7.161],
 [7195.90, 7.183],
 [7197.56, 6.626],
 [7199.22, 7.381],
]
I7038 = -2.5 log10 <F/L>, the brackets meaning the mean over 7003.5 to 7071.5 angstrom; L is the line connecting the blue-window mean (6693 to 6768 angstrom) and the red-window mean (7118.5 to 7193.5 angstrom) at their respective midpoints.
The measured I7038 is 0.16 mag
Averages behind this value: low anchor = 10.9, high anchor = 7.41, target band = 7.25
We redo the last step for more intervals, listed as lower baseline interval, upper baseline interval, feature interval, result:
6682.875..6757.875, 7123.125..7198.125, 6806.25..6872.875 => 0.21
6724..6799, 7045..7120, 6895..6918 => 0.19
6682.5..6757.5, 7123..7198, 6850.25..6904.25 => 0.27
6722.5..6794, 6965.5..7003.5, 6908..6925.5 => 0.07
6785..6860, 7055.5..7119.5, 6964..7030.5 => 0.12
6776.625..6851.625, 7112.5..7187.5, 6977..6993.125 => 0.13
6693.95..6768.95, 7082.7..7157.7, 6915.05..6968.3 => 0.20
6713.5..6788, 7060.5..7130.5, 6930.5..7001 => 0.18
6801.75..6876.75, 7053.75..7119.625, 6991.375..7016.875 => 0.15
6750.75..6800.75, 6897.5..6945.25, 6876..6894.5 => 0.16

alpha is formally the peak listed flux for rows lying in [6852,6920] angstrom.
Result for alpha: 8.8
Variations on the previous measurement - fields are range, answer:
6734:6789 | 12.23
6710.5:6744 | 12.58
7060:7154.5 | 8.129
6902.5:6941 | 8.468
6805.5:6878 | 9.539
